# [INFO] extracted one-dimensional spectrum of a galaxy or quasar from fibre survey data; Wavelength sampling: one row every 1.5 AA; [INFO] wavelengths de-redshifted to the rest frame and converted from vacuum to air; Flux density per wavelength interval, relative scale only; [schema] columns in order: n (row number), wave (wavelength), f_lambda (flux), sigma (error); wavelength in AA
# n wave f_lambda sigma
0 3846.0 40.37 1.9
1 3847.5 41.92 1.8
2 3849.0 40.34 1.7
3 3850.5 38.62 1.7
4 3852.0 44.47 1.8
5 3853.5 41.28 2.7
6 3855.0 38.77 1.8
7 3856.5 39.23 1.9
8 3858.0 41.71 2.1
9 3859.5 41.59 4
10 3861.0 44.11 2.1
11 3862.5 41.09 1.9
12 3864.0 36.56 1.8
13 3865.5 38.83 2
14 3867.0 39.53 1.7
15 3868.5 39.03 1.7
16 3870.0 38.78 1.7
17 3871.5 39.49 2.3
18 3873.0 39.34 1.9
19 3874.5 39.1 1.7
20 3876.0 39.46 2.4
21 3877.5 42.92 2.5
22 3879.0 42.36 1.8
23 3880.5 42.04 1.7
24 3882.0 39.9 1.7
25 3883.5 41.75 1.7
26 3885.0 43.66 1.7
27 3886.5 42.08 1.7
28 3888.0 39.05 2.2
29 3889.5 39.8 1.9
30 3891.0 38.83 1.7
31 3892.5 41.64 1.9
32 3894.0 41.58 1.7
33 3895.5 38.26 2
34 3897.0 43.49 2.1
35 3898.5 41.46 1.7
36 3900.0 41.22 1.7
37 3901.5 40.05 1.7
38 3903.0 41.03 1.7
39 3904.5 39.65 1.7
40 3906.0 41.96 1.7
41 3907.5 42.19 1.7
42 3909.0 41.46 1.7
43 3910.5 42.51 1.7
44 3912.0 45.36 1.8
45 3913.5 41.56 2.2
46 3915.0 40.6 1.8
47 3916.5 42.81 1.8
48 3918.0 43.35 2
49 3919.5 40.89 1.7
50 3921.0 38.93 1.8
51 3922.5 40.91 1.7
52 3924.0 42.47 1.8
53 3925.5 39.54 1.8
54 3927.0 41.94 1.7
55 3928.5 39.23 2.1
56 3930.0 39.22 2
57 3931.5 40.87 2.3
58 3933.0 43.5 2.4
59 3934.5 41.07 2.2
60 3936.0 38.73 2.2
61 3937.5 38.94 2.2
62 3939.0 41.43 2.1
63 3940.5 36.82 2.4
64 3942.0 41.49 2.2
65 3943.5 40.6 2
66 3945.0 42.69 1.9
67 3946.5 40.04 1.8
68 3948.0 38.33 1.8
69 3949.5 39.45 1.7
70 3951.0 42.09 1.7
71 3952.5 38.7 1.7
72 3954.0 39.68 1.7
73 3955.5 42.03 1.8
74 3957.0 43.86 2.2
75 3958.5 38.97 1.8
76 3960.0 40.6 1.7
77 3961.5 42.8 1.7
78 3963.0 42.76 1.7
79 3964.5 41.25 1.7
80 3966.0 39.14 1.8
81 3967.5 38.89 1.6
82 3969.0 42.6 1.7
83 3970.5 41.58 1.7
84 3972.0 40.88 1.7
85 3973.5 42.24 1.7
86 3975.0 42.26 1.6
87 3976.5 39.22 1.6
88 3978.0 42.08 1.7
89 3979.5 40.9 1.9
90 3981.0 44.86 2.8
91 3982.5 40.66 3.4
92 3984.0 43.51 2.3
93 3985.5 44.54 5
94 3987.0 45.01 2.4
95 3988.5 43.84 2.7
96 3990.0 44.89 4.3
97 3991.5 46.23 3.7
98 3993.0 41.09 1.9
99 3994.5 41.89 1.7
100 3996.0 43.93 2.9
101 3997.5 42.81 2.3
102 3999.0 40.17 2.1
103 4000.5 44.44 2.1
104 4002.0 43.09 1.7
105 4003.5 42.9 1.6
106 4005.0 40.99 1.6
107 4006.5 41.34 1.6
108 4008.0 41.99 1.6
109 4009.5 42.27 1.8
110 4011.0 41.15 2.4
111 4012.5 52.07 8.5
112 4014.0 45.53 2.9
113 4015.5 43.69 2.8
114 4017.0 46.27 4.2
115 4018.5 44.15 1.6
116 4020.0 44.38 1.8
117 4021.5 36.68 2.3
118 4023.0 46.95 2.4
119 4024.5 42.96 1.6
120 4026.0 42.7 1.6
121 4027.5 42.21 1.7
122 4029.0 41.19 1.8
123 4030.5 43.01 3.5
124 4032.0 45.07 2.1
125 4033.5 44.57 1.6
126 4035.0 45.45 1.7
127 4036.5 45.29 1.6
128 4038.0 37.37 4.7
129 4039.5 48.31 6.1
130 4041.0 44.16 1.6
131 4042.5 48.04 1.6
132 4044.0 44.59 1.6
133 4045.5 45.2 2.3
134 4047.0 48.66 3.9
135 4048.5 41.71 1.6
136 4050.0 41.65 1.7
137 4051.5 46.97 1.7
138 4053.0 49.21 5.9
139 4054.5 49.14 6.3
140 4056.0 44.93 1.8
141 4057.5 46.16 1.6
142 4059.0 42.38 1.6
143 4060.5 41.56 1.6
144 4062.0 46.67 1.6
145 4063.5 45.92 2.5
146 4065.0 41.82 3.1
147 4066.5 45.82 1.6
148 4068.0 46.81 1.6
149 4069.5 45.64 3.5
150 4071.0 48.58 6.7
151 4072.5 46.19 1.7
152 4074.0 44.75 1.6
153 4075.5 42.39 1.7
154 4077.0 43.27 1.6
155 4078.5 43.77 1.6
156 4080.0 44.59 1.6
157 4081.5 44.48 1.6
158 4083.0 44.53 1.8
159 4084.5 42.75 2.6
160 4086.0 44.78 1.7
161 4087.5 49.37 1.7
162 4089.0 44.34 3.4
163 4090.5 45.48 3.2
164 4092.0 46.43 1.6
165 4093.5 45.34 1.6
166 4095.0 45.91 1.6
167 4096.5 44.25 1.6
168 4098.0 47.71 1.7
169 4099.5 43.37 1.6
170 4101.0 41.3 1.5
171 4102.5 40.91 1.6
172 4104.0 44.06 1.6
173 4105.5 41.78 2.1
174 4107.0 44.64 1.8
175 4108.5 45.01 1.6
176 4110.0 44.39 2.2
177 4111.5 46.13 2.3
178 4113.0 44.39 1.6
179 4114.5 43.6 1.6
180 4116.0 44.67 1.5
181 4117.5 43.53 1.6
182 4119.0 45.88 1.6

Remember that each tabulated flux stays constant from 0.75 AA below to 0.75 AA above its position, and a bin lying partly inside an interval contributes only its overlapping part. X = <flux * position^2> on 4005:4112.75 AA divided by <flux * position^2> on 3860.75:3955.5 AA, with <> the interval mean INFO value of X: 1.18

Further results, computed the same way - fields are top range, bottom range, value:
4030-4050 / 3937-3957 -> 1.16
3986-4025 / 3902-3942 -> 1.11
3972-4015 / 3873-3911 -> 1.10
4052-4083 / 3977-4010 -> 1.09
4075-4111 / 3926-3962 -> 1.18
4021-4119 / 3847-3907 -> 1.21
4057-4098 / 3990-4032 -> 1.08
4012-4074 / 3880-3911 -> 1.18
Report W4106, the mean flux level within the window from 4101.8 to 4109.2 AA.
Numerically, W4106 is 43.3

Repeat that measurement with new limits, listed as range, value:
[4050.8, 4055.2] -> 48.4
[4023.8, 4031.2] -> 42.4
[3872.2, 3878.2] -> 40.2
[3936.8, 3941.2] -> 39.1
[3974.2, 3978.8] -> 41.2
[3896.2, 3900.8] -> 42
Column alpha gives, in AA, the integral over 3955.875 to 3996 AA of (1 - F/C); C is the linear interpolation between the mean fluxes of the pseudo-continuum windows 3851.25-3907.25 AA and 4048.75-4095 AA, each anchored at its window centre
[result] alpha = 0.7 AA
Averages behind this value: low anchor 40.7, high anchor 45.2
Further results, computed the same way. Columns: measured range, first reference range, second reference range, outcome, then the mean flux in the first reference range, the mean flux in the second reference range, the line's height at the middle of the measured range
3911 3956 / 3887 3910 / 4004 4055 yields 1.0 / 40.8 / 44.2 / 41.7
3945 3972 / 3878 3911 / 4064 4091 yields 1.1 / 41.2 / 45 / 42.5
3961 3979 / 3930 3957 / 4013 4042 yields 0.1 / 40.4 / 43.8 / 41.5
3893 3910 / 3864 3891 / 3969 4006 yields -0.2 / 40.3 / 42.7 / 40.8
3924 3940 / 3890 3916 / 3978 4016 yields 0.6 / 41.3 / 43.3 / 42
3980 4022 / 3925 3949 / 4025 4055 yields -0.4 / 40.3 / 44.7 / 43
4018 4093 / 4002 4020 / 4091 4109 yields -1.1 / 43.8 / 44.2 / 44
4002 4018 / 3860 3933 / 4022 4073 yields 0.0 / 40.9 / 44.9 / 43.9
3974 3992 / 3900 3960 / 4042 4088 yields -0.2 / 40.9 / 45.2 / 42.6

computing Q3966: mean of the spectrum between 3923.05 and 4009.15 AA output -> 41.5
